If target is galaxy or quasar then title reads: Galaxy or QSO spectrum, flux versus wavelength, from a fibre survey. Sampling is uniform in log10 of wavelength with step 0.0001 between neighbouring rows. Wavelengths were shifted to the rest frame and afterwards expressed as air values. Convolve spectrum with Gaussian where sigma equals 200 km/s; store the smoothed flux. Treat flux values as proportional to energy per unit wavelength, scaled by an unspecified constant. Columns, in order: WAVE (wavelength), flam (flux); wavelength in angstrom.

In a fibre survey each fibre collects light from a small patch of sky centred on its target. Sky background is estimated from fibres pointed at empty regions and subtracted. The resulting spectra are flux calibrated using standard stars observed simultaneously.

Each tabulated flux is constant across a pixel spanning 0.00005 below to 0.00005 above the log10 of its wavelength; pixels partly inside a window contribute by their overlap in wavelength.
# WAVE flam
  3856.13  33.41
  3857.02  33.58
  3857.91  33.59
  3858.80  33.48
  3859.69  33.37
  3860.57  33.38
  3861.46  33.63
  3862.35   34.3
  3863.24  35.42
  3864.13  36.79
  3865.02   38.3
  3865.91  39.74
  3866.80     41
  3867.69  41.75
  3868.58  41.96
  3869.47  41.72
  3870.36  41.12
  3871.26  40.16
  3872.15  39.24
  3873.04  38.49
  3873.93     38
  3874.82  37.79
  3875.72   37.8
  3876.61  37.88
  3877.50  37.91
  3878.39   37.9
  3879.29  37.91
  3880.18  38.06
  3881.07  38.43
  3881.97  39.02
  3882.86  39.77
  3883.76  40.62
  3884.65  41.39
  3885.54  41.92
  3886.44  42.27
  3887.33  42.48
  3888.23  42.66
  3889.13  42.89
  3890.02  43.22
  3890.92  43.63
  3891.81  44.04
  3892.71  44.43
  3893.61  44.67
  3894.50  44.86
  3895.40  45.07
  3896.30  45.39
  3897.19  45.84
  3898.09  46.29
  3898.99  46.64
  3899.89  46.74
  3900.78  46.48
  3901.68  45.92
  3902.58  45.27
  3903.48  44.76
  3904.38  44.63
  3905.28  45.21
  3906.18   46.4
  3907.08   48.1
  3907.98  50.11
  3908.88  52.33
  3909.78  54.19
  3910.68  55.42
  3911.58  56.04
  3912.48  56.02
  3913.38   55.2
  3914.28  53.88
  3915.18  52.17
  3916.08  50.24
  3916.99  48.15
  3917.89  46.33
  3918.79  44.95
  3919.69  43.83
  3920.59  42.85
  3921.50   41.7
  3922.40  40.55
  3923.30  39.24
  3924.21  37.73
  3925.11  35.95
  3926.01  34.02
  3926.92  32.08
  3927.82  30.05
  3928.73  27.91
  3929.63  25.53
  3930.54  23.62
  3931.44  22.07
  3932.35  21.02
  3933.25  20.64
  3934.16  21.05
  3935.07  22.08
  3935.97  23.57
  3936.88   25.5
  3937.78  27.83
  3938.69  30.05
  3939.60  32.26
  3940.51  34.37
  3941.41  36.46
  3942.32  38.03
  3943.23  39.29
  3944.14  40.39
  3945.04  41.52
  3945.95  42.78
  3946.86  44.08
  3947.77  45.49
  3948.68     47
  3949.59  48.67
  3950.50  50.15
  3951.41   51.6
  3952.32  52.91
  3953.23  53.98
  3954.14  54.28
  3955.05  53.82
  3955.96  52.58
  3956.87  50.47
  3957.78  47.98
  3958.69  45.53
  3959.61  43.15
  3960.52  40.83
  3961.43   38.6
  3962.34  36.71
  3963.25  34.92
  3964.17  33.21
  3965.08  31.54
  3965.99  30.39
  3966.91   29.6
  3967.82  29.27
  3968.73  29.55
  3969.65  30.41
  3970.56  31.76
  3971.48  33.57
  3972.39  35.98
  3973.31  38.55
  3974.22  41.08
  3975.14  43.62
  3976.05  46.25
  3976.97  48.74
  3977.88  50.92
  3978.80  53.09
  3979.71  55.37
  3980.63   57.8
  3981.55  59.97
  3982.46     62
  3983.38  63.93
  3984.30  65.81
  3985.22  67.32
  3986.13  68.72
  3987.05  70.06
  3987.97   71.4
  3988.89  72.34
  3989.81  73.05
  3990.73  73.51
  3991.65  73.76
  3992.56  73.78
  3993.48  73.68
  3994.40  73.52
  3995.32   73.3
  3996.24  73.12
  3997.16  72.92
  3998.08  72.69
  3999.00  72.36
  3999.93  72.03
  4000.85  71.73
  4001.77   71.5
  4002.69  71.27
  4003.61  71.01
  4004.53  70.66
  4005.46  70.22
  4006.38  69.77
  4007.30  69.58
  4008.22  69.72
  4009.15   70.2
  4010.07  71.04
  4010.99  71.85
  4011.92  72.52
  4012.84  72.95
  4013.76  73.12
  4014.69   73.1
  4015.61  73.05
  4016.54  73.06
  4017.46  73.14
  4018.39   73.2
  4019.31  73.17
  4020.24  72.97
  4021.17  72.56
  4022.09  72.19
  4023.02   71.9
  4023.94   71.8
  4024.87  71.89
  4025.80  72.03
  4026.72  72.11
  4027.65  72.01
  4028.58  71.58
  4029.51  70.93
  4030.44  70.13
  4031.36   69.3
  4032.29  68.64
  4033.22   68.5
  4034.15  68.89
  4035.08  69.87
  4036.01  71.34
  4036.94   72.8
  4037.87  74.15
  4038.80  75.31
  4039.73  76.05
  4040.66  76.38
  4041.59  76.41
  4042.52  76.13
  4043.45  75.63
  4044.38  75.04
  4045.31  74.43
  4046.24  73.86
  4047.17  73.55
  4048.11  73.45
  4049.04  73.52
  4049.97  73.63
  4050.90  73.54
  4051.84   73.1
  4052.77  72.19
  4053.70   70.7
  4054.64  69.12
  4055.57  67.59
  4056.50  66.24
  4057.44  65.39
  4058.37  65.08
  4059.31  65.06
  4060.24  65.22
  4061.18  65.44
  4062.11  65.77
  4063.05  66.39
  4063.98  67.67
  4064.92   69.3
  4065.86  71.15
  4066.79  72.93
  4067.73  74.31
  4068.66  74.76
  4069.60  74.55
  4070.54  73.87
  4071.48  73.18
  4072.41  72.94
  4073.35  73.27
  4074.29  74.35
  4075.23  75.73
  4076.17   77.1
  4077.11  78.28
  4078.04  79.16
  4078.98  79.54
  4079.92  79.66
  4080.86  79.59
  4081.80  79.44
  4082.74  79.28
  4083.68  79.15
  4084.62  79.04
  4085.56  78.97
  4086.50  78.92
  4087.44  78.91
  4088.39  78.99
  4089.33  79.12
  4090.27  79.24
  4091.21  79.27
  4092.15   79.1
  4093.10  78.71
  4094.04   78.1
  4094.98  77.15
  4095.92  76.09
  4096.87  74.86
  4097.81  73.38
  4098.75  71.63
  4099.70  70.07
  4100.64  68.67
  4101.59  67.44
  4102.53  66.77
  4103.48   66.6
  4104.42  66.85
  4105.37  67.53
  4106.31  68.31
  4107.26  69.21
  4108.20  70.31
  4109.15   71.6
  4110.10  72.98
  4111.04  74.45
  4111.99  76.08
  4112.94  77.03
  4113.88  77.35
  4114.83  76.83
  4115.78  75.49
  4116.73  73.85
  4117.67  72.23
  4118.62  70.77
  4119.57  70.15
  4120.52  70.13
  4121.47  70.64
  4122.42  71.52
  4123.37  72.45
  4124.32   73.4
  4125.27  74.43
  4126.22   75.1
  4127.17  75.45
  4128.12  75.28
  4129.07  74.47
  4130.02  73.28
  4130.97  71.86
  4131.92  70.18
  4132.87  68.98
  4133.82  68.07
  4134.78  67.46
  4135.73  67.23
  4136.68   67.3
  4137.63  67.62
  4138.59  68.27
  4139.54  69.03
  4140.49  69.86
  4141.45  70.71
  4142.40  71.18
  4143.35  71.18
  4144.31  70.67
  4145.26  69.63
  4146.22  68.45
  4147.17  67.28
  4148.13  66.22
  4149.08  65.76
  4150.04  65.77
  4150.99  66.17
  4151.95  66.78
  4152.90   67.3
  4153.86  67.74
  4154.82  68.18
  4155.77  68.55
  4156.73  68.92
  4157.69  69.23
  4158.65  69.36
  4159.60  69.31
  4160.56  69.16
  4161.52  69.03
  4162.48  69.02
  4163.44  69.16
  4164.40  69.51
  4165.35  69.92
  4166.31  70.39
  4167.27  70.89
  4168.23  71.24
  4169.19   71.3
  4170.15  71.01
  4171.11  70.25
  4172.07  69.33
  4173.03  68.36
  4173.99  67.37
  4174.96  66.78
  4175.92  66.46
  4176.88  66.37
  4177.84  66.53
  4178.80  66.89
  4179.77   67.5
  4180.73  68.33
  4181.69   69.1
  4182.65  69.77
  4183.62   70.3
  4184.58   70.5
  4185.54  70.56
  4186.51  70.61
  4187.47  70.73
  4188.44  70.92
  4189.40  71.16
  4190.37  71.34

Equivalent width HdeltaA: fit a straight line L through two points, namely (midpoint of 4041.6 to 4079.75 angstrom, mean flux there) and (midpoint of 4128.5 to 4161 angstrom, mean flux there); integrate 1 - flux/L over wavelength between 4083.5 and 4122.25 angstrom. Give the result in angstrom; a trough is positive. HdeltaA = -1.8 angstrom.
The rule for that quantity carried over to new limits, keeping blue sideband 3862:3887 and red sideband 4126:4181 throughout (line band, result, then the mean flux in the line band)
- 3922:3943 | 7.26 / 29.7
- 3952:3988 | 1.98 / 46.9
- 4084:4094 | -2.69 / 79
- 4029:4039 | -2.56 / 70.8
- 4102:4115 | -1.43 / 71.4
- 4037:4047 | -3.15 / 75.2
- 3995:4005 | -3.67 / 72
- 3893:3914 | -2.97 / 48.4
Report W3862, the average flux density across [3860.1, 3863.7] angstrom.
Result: 34.2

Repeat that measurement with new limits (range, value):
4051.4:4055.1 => 71.3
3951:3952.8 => 52.3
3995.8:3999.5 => 72.6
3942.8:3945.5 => 40.5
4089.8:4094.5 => 78.9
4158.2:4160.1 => 69.5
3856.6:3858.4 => 33.5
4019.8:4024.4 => 72.4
